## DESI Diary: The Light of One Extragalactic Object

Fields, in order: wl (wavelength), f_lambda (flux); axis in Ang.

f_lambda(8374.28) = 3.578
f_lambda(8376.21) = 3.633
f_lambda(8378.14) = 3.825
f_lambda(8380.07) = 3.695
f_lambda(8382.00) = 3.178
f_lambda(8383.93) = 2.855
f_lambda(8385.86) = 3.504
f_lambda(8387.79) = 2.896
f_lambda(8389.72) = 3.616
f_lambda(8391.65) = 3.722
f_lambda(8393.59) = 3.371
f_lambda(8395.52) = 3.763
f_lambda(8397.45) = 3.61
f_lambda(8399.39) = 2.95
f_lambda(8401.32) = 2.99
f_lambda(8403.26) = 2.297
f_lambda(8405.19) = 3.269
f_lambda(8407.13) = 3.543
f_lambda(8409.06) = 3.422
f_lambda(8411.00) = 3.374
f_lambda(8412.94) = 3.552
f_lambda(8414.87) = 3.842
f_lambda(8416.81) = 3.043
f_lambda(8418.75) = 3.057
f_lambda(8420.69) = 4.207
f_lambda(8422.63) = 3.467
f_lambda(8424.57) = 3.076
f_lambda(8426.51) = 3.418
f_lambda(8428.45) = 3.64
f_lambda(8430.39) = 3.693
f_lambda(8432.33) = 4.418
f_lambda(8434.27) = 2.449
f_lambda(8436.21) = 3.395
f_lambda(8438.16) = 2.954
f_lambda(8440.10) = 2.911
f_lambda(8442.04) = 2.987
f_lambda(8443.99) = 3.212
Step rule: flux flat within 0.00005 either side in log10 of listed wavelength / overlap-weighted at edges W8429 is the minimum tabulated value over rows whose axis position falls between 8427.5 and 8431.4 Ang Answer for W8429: 3.64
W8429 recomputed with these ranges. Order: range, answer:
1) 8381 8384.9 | 2.855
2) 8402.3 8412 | 2.297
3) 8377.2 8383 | 3.178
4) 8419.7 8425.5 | 3.076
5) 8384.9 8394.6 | 2.896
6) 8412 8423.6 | 3.043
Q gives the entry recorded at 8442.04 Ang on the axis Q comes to 2.987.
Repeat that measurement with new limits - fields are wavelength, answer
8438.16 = 2.954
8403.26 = 2.297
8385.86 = 3.504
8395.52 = 3.763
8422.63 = 3.467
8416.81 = 3.043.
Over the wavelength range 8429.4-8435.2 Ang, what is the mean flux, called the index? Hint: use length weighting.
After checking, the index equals 3.53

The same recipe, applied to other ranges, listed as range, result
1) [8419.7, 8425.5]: 3.58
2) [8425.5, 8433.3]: 3.79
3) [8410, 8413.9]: 3.46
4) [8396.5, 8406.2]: 3.02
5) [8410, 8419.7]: 3.37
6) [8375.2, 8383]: 3.58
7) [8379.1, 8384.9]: 3.24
